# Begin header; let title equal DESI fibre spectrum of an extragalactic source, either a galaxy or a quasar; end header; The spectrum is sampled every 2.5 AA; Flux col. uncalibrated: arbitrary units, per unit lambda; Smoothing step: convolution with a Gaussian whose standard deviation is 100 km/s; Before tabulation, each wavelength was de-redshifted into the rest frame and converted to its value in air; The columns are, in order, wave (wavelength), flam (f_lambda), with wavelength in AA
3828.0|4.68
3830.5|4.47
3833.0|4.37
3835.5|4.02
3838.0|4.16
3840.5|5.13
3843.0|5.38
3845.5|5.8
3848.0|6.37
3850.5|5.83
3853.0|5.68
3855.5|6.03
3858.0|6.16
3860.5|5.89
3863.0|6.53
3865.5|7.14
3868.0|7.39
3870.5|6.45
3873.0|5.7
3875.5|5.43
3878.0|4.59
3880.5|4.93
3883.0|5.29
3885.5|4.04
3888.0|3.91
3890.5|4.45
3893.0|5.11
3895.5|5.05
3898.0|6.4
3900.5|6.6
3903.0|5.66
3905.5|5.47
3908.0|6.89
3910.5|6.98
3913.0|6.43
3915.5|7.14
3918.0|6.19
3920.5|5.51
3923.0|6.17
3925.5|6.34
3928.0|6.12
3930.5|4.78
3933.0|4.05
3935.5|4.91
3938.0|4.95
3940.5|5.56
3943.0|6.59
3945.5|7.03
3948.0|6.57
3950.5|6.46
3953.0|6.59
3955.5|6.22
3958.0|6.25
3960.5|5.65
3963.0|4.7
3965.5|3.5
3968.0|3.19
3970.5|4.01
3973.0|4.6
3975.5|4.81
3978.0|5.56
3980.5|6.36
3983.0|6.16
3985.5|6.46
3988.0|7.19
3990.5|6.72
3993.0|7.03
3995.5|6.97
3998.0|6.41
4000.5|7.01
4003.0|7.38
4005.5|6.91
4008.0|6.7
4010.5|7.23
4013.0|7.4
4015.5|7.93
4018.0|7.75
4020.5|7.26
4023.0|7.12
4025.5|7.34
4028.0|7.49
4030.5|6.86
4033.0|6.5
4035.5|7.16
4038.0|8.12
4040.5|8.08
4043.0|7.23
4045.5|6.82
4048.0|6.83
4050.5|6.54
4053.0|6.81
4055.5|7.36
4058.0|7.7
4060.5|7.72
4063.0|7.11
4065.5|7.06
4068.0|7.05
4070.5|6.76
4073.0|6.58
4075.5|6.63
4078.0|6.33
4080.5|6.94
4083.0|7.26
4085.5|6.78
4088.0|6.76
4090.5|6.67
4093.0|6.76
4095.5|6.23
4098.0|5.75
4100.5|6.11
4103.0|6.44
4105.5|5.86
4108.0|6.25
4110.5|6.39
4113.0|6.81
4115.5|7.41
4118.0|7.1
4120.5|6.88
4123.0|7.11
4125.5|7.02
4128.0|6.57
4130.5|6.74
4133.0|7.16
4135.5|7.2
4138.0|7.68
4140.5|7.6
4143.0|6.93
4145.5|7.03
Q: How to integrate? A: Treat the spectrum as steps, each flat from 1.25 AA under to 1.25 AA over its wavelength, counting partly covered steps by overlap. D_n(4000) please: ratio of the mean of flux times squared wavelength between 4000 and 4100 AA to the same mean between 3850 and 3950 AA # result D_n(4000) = 1.3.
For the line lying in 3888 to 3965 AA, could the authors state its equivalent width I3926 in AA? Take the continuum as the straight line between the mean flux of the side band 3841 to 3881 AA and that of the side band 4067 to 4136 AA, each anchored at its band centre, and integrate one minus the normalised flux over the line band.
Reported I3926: 4.01 AA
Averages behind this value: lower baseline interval 5.96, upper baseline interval 6.69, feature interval 5.84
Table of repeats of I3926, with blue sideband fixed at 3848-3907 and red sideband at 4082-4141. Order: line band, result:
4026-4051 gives -3.0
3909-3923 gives -1.4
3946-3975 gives 3.6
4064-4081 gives -0.5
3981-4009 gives -2.7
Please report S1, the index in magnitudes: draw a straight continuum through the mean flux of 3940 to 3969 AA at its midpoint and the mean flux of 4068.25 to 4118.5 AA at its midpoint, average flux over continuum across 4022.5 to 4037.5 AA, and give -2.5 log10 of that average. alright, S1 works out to -0.15 mag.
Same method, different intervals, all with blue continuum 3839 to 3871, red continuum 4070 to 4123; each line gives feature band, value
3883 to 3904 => 0.20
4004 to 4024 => -0.13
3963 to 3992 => 0.20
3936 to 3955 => 0.02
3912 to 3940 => 0.11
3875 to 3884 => 0.22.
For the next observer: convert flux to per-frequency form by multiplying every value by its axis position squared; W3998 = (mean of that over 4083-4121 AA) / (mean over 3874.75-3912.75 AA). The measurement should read 1.34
